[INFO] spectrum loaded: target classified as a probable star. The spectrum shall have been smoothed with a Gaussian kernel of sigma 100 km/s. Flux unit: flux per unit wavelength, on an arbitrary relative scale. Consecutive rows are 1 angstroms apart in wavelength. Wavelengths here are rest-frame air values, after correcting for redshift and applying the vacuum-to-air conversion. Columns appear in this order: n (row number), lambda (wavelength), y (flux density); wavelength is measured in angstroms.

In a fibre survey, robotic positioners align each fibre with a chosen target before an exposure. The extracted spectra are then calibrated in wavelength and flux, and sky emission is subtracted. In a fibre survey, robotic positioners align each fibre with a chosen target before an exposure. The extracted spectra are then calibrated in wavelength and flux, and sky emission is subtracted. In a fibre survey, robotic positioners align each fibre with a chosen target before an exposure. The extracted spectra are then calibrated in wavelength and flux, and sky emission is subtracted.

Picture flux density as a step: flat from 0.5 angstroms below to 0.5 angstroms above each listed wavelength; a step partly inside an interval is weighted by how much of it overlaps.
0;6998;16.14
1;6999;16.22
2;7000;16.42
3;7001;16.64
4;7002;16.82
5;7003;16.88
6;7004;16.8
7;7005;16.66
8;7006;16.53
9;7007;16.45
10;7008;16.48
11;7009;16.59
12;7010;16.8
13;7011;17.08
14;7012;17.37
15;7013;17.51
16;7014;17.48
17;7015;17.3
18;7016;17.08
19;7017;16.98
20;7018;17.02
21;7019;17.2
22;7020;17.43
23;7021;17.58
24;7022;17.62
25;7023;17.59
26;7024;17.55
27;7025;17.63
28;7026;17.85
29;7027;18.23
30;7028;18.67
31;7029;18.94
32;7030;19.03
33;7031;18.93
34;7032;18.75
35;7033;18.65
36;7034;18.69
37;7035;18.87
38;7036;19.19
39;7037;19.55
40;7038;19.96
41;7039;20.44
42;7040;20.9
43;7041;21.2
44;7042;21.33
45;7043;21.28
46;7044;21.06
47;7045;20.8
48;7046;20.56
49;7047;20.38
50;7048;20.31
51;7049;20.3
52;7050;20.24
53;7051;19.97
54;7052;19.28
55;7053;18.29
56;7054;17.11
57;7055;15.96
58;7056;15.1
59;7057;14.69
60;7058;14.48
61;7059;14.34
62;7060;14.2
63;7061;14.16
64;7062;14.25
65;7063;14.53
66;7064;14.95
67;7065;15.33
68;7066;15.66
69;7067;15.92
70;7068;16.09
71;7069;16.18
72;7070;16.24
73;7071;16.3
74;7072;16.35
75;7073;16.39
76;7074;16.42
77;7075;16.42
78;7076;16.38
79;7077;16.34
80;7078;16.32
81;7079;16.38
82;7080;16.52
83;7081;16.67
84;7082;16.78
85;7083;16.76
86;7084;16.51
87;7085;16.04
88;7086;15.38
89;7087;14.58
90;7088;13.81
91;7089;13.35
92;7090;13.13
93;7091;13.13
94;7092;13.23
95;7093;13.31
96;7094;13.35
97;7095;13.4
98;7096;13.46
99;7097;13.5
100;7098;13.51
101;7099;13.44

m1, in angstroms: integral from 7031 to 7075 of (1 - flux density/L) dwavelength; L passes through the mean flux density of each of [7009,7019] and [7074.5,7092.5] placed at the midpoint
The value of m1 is -4.3 angstroms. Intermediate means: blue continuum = 17.2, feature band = 17.8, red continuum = 15.4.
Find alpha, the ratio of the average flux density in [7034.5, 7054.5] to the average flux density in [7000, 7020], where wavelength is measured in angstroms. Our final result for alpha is 1.18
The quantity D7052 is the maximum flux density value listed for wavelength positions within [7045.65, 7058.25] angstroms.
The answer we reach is 20.56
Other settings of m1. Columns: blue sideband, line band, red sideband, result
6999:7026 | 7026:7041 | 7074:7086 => -2.1 angstroms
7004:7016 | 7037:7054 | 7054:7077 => -4.5 angstroms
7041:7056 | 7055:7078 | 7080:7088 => 2.9 angstroms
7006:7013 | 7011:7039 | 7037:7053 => 0.4 angstroms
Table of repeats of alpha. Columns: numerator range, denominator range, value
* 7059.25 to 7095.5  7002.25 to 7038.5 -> 0.86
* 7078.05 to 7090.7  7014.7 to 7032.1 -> 0.87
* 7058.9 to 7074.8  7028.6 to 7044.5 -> 0.78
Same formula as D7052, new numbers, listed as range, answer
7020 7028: 18.67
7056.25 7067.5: 15.92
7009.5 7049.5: 21.33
